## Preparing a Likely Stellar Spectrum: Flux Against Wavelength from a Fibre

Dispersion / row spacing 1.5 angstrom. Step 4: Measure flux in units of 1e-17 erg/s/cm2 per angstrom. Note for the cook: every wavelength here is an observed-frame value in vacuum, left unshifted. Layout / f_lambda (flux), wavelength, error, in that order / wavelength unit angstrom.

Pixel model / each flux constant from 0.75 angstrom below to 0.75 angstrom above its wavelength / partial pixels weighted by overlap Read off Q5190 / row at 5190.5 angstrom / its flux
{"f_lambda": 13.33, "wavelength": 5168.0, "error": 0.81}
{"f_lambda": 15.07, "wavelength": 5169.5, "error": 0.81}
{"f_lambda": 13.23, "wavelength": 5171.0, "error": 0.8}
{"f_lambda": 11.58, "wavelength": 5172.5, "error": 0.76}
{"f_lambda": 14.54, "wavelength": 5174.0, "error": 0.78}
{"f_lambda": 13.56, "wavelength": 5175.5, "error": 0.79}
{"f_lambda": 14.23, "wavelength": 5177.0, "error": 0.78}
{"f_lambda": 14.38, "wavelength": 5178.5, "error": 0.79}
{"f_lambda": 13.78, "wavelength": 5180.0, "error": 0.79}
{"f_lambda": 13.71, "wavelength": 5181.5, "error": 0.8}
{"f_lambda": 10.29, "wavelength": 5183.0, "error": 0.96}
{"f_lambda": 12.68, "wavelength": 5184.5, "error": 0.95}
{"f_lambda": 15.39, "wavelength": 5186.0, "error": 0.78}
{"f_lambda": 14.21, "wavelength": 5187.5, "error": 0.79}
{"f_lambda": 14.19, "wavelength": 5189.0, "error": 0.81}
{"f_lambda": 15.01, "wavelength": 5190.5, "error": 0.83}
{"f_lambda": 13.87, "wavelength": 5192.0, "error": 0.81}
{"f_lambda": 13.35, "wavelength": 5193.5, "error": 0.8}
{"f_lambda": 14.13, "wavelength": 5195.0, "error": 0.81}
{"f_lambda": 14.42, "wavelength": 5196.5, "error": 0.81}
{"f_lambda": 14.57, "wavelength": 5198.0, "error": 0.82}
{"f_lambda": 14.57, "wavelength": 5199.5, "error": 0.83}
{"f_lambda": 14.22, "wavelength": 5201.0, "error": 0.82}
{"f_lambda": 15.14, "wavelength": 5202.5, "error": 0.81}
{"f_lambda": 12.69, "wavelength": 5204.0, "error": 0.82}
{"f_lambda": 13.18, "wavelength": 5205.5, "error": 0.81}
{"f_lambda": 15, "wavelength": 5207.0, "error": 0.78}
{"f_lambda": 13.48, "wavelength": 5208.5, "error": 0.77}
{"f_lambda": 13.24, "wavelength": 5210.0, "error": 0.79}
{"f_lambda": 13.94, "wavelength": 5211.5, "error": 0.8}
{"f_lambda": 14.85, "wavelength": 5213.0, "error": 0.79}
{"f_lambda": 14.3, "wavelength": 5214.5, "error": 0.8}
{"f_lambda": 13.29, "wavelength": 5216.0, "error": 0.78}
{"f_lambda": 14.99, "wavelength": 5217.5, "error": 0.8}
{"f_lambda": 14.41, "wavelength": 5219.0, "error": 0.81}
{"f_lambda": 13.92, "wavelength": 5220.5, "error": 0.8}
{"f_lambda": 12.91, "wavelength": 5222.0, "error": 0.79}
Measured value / 15.01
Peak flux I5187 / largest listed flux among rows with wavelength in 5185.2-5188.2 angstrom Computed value 15.39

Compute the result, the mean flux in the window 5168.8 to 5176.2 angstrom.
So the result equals 13.6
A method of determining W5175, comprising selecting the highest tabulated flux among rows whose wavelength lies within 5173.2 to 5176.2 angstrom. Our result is 14.54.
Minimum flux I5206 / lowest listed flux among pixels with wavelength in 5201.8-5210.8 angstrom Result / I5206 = 12.69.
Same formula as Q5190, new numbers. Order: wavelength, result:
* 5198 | 14.57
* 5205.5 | 13.18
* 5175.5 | 13.56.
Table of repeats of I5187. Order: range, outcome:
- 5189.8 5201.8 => 15.01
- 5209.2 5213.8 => 14.85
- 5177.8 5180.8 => 14.38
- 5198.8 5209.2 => 15.14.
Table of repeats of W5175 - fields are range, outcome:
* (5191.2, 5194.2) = 13.87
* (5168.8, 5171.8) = 15.07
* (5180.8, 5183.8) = 13.71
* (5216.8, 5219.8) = 14.99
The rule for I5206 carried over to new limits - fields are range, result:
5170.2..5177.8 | 11.58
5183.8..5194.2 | 12.68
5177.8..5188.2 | 10.29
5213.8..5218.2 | 13.29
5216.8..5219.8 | 14.41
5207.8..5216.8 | 13.24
